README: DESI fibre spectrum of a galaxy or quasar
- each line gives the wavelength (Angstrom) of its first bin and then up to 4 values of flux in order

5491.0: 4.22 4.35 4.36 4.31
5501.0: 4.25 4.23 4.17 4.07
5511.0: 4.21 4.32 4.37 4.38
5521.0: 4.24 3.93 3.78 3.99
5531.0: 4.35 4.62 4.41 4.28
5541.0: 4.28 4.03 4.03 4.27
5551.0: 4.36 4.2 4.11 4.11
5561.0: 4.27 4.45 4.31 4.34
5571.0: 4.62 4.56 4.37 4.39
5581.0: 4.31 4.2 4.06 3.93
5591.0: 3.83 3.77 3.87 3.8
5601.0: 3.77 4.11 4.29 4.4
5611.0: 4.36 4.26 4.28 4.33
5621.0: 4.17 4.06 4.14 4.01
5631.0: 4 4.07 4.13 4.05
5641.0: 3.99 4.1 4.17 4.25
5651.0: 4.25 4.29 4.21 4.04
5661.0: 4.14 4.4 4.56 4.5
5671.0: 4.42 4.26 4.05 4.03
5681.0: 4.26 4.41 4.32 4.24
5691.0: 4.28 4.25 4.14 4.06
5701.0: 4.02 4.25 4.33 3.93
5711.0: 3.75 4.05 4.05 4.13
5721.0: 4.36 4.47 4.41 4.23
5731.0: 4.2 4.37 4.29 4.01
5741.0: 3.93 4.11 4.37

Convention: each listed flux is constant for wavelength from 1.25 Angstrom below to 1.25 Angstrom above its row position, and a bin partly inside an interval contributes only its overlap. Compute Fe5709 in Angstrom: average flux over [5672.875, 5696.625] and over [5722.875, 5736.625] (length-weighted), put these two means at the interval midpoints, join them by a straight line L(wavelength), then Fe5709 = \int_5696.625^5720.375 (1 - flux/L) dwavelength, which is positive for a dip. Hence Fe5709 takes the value 1.13 Angstrom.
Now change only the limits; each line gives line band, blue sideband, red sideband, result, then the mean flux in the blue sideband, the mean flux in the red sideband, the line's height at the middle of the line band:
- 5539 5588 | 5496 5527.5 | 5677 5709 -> -0.9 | 4.19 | 4.2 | 4.2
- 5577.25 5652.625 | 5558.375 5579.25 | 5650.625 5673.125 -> 4.2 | 4.39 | 4.31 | 4.35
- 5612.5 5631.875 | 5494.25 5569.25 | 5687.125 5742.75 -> 0.2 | 4.23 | 4.17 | 4.2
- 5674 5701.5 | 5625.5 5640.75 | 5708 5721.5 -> -1.0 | 4.06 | 4.03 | 4.04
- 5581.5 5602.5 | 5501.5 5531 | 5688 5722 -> 1.2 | 4.16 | 4.13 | 4.15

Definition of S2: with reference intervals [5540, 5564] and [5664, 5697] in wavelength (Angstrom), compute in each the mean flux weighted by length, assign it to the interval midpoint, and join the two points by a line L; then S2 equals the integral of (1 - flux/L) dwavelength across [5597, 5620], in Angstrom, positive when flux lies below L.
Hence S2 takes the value 0.4 Angstrom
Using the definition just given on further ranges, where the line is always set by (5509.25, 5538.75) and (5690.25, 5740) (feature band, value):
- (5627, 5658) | 0.5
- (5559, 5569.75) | -0.3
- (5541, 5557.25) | 0.2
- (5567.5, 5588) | -0.6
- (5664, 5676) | -0.6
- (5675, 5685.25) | 0.0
